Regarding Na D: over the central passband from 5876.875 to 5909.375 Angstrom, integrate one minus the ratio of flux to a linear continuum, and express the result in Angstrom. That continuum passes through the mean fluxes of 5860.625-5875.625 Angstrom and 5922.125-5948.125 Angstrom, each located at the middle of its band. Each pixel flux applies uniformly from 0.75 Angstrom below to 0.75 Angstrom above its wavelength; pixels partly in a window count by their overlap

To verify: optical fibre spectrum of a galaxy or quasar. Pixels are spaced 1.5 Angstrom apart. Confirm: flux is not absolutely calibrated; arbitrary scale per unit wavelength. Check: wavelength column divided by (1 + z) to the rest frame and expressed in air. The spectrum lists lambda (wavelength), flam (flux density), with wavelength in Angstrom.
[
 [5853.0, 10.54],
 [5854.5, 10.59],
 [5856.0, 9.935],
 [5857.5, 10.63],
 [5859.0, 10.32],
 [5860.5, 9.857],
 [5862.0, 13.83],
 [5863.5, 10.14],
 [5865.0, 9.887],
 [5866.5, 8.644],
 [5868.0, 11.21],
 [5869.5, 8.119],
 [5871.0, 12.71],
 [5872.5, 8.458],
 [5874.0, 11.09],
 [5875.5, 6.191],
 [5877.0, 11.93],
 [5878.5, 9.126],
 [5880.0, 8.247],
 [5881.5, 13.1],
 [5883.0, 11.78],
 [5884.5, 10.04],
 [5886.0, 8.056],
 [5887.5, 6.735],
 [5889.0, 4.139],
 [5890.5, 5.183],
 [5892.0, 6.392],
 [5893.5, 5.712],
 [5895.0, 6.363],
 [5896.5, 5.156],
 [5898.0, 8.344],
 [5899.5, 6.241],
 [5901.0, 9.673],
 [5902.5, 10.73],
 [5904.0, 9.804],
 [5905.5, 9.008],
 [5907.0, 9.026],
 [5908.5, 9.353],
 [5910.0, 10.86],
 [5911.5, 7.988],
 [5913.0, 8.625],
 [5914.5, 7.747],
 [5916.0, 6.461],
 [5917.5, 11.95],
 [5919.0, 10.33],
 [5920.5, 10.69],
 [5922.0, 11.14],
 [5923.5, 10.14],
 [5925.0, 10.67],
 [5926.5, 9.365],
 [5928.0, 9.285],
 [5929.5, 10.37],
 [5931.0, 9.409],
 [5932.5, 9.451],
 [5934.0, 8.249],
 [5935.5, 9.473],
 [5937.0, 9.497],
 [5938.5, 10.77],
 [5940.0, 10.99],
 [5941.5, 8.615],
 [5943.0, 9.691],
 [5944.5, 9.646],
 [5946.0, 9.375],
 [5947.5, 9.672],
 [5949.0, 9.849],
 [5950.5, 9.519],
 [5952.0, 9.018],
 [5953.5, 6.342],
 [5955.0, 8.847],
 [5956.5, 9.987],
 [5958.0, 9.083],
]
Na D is 5.52 Angstrom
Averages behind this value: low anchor 10.2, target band 8.31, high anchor 9.72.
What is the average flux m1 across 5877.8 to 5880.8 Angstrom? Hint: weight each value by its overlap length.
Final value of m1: 8.75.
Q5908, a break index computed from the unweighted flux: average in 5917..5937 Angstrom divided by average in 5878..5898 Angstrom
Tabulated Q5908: 1.30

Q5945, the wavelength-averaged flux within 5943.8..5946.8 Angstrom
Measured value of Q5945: 9.51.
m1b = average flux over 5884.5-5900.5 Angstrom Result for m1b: 6.46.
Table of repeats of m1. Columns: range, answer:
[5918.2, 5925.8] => 10.6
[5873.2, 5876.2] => 8.68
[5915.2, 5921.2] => 9.83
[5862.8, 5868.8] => 9.95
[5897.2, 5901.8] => 8.08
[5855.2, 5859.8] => 10.3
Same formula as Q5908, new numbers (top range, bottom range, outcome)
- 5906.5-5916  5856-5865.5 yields 0.81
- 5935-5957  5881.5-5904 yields 1.22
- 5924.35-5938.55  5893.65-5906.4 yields 1.19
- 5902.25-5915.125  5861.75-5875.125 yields 0.90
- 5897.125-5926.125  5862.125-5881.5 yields 0.95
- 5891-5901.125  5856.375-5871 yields 0.64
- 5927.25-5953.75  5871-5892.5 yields 1.08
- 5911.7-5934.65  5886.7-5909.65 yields 1.27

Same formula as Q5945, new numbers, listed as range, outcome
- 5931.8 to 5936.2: 9.05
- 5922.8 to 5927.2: 10.1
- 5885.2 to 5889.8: 6.34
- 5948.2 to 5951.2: 9.69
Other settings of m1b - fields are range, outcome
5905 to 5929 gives 9.55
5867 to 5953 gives 9.13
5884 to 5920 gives 8.08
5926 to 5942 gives 9.61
